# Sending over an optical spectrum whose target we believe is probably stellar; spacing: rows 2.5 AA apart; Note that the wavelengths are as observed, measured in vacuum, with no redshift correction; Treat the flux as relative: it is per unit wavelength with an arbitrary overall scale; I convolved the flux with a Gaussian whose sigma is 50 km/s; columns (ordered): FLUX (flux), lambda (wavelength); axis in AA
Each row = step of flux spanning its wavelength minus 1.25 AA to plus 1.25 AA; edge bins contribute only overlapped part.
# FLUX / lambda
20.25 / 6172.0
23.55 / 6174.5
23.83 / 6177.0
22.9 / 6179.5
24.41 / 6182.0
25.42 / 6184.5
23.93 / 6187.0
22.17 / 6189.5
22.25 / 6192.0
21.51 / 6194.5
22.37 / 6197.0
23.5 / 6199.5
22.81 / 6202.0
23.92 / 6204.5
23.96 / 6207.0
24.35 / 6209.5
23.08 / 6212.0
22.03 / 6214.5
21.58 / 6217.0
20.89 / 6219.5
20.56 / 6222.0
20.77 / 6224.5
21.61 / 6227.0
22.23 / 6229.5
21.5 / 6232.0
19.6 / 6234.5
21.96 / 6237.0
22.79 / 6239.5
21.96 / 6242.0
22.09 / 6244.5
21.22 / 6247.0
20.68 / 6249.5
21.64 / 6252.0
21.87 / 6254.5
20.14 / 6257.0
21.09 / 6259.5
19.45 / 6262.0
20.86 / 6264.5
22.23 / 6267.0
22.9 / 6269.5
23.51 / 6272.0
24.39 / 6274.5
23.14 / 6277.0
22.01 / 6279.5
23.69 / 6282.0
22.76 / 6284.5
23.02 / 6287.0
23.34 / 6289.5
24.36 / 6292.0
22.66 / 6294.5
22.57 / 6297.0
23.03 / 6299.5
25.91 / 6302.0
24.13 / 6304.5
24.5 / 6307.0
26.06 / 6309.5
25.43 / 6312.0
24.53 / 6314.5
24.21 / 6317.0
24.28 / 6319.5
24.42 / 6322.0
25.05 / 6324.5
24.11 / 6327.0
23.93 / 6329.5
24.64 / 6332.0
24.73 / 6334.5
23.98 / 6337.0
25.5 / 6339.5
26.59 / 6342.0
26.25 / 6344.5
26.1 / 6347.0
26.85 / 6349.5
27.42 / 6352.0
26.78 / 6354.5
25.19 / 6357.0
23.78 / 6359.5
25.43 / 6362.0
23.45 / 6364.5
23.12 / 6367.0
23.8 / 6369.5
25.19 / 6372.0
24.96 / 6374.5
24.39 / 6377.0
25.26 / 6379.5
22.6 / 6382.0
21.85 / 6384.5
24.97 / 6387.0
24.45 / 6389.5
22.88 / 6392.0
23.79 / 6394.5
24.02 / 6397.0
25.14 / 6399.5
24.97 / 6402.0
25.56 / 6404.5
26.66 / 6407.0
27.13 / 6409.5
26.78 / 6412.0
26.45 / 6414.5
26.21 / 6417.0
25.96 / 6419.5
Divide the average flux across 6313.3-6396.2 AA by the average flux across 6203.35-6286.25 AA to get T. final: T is 1.1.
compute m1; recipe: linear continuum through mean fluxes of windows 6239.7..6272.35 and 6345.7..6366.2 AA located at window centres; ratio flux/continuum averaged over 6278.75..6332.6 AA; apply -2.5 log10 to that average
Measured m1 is -0.02 mag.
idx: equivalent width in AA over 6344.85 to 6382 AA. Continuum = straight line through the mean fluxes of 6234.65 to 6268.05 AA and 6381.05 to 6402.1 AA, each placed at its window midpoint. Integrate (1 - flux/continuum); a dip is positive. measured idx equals -2.81 AA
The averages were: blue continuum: 21.3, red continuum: 23.8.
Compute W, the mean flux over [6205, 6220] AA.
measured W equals 22.8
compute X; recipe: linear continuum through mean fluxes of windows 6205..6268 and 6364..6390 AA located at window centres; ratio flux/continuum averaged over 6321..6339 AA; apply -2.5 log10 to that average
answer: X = -0.06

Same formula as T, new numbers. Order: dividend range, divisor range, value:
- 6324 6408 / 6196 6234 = 1.11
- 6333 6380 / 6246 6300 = 1.13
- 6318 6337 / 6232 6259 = 1.14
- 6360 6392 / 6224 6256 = 1.12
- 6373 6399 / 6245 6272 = 1.12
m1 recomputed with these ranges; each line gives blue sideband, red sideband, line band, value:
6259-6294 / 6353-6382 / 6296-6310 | -0.05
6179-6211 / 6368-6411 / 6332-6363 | -0.06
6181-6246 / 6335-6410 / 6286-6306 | 0.00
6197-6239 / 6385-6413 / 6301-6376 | -0.04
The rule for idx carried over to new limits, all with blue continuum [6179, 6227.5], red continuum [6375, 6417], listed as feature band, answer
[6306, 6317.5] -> -0.52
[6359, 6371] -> 0.27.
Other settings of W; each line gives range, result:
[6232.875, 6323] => 22.8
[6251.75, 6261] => 21.1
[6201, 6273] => 21.8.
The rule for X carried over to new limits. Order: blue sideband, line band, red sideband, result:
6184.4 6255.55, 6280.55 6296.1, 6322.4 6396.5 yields 0.01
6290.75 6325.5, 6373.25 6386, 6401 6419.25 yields 0.08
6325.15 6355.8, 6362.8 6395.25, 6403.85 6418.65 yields 0.09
